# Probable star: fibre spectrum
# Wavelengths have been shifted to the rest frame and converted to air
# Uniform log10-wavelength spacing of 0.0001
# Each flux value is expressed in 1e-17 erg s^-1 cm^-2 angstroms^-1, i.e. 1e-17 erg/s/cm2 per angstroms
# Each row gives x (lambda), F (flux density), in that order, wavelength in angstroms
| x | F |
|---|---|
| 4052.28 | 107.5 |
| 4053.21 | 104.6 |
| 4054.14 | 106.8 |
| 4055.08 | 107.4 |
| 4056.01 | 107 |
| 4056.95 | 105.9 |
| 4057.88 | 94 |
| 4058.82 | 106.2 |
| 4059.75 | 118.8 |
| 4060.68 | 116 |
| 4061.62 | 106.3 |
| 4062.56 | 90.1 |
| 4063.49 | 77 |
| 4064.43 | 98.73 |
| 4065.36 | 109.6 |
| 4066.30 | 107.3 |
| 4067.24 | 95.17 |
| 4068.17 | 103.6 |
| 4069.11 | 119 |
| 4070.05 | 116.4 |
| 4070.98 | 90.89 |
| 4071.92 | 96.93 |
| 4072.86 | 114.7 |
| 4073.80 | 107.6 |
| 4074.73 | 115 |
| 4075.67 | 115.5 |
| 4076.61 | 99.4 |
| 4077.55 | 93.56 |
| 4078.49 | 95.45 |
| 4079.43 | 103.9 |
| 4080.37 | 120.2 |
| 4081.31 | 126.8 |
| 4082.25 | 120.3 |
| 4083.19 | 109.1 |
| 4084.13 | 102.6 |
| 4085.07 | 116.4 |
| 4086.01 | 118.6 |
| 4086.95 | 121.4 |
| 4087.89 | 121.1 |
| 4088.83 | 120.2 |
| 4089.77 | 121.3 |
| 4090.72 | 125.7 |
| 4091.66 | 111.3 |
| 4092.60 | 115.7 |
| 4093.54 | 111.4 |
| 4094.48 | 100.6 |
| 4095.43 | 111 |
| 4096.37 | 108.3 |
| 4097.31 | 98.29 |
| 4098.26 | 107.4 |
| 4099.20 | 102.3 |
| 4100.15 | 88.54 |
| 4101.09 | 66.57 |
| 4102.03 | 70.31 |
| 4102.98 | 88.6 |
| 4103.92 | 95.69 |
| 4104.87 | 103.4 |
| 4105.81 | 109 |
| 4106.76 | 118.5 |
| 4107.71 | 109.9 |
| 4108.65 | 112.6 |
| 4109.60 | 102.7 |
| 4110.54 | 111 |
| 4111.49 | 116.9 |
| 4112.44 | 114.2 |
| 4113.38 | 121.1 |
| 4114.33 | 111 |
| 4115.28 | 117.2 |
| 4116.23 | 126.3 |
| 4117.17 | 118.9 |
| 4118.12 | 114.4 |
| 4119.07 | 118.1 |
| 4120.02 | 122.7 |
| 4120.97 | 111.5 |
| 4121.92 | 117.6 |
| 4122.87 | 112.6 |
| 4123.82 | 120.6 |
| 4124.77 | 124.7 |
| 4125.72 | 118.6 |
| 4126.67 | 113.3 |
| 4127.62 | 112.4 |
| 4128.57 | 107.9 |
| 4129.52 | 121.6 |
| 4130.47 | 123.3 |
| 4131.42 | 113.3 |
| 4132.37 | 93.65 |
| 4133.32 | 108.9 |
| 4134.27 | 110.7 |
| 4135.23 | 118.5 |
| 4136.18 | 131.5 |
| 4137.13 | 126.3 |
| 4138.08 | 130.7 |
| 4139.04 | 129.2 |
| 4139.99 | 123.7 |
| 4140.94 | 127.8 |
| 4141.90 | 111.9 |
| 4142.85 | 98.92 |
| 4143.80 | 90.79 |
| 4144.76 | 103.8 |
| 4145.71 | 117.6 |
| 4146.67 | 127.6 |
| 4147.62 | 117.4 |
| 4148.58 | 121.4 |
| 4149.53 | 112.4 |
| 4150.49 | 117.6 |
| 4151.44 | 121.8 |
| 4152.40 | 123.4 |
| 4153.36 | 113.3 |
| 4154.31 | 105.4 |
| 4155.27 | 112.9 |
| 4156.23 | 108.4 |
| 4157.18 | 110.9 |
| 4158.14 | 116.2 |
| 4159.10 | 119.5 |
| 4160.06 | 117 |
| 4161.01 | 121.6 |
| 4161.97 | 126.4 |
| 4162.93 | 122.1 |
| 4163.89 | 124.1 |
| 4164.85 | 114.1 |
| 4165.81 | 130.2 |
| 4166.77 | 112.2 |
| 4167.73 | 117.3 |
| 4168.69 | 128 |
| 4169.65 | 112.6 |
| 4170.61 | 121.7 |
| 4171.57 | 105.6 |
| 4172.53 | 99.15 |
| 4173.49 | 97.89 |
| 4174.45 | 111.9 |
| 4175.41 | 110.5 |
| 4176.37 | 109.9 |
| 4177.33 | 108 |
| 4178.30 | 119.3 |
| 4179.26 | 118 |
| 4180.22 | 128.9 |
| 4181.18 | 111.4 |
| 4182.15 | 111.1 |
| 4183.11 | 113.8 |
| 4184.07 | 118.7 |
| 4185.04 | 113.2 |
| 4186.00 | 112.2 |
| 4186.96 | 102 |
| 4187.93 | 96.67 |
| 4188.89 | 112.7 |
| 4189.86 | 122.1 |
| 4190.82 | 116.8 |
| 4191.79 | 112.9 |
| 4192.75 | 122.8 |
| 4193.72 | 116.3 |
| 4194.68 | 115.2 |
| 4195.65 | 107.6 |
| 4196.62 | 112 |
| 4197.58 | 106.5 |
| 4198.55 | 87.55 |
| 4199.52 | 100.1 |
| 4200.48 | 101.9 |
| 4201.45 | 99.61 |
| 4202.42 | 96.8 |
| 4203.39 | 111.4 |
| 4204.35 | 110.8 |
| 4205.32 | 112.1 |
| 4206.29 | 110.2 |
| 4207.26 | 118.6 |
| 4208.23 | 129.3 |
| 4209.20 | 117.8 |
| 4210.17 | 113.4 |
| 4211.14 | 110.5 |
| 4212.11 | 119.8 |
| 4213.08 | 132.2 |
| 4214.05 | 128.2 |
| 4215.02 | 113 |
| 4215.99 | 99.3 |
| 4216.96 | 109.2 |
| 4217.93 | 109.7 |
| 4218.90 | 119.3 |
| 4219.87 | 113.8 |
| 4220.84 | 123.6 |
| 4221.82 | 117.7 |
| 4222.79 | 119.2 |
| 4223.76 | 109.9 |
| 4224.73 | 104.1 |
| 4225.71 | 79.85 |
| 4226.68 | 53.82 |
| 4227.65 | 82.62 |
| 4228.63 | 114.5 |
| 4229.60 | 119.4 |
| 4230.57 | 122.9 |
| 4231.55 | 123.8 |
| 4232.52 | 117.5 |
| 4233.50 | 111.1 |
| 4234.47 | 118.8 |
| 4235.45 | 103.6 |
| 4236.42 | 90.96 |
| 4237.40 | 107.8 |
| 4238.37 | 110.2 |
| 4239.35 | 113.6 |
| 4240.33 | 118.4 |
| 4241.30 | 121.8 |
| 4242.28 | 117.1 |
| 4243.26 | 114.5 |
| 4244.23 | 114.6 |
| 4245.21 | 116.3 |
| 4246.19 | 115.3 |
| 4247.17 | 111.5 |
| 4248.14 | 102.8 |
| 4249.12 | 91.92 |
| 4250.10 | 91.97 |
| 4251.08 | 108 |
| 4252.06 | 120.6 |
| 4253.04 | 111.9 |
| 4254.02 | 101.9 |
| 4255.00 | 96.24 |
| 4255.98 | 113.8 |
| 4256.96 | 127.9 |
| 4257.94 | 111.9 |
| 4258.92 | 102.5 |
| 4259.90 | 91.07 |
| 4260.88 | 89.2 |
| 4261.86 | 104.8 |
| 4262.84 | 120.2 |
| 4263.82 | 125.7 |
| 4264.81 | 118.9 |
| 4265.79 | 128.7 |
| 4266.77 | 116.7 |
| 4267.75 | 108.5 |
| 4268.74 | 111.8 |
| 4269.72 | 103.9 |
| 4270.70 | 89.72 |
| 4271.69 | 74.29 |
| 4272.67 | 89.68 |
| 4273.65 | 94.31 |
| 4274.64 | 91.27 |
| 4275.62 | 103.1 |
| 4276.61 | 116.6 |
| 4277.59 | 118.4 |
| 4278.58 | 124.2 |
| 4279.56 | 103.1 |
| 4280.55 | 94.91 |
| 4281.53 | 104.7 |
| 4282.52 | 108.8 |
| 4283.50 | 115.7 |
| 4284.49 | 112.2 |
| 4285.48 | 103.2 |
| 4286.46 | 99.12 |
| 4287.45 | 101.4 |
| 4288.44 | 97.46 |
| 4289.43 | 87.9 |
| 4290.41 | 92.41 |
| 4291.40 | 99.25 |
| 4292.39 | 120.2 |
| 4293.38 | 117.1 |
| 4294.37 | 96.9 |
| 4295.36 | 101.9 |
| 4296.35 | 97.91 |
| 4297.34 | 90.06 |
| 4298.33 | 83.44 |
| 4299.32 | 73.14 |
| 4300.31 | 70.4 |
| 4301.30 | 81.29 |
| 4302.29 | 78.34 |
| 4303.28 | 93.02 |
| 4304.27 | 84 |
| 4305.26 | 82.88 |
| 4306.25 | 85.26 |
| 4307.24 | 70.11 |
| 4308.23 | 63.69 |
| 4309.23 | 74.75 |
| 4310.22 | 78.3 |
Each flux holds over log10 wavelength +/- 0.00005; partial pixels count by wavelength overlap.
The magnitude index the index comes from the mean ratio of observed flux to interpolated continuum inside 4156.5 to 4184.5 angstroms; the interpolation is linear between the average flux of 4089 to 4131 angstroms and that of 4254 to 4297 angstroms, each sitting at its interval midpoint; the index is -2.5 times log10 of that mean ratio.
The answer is -0.070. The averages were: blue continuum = 110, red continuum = 105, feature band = 116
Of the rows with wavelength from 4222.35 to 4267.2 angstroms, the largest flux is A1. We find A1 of 128.7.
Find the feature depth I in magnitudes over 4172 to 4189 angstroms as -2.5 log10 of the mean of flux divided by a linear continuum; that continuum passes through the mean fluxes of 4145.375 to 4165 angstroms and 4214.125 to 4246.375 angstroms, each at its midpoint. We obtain 0.04 mag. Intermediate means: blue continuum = 118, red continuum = 110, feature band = 111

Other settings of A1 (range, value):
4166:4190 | 128.9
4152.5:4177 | 130.2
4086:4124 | 126.3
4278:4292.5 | 124.2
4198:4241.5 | 132.2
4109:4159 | 131.5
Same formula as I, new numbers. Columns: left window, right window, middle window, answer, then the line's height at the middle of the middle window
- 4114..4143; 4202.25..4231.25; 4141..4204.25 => 0.014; 114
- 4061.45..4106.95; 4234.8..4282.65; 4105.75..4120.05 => -0.090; 106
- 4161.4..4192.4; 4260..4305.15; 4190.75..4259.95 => -0.020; 108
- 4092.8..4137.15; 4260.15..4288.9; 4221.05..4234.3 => 0.005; 107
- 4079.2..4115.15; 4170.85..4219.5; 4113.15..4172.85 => -0.062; 110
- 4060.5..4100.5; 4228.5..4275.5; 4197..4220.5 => -0.028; 109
